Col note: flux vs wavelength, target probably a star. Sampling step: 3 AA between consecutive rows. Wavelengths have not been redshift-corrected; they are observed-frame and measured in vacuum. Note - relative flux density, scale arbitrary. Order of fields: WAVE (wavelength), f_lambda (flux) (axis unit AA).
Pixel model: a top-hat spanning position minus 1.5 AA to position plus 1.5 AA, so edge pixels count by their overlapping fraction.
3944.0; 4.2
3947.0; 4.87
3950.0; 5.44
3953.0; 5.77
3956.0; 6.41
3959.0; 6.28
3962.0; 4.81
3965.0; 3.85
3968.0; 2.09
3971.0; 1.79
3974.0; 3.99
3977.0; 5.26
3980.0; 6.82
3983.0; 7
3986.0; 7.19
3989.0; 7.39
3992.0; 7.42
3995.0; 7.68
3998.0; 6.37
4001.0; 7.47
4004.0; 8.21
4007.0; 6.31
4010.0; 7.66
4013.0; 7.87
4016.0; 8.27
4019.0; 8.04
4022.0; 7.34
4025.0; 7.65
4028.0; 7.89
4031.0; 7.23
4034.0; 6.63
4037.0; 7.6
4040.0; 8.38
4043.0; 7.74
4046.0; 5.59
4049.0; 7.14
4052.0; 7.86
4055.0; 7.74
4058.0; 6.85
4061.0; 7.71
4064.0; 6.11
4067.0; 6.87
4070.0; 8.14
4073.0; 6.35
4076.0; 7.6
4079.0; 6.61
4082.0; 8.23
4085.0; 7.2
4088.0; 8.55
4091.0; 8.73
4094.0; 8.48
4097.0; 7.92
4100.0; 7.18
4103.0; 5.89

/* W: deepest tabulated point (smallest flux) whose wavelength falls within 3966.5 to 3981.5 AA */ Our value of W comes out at 1.79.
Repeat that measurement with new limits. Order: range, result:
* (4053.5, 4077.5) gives 6.11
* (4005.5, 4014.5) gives 6.31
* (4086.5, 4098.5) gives 7.92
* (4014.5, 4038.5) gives 6.63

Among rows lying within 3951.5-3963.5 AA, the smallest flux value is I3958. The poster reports 4.81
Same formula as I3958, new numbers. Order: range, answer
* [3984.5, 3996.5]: 7.19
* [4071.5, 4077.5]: 6.35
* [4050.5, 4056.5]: 7.74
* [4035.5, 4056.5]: 5.59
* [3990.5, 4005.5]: 6.37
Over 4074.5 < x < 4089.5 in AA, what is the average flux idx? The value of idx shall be 7.64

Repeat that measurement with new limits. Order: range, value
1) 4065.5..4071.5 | 7.5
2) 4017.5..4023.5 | 7.69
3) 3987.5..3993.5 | 7.4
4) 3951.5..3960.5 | 6.15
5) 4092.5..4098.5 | 8.2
